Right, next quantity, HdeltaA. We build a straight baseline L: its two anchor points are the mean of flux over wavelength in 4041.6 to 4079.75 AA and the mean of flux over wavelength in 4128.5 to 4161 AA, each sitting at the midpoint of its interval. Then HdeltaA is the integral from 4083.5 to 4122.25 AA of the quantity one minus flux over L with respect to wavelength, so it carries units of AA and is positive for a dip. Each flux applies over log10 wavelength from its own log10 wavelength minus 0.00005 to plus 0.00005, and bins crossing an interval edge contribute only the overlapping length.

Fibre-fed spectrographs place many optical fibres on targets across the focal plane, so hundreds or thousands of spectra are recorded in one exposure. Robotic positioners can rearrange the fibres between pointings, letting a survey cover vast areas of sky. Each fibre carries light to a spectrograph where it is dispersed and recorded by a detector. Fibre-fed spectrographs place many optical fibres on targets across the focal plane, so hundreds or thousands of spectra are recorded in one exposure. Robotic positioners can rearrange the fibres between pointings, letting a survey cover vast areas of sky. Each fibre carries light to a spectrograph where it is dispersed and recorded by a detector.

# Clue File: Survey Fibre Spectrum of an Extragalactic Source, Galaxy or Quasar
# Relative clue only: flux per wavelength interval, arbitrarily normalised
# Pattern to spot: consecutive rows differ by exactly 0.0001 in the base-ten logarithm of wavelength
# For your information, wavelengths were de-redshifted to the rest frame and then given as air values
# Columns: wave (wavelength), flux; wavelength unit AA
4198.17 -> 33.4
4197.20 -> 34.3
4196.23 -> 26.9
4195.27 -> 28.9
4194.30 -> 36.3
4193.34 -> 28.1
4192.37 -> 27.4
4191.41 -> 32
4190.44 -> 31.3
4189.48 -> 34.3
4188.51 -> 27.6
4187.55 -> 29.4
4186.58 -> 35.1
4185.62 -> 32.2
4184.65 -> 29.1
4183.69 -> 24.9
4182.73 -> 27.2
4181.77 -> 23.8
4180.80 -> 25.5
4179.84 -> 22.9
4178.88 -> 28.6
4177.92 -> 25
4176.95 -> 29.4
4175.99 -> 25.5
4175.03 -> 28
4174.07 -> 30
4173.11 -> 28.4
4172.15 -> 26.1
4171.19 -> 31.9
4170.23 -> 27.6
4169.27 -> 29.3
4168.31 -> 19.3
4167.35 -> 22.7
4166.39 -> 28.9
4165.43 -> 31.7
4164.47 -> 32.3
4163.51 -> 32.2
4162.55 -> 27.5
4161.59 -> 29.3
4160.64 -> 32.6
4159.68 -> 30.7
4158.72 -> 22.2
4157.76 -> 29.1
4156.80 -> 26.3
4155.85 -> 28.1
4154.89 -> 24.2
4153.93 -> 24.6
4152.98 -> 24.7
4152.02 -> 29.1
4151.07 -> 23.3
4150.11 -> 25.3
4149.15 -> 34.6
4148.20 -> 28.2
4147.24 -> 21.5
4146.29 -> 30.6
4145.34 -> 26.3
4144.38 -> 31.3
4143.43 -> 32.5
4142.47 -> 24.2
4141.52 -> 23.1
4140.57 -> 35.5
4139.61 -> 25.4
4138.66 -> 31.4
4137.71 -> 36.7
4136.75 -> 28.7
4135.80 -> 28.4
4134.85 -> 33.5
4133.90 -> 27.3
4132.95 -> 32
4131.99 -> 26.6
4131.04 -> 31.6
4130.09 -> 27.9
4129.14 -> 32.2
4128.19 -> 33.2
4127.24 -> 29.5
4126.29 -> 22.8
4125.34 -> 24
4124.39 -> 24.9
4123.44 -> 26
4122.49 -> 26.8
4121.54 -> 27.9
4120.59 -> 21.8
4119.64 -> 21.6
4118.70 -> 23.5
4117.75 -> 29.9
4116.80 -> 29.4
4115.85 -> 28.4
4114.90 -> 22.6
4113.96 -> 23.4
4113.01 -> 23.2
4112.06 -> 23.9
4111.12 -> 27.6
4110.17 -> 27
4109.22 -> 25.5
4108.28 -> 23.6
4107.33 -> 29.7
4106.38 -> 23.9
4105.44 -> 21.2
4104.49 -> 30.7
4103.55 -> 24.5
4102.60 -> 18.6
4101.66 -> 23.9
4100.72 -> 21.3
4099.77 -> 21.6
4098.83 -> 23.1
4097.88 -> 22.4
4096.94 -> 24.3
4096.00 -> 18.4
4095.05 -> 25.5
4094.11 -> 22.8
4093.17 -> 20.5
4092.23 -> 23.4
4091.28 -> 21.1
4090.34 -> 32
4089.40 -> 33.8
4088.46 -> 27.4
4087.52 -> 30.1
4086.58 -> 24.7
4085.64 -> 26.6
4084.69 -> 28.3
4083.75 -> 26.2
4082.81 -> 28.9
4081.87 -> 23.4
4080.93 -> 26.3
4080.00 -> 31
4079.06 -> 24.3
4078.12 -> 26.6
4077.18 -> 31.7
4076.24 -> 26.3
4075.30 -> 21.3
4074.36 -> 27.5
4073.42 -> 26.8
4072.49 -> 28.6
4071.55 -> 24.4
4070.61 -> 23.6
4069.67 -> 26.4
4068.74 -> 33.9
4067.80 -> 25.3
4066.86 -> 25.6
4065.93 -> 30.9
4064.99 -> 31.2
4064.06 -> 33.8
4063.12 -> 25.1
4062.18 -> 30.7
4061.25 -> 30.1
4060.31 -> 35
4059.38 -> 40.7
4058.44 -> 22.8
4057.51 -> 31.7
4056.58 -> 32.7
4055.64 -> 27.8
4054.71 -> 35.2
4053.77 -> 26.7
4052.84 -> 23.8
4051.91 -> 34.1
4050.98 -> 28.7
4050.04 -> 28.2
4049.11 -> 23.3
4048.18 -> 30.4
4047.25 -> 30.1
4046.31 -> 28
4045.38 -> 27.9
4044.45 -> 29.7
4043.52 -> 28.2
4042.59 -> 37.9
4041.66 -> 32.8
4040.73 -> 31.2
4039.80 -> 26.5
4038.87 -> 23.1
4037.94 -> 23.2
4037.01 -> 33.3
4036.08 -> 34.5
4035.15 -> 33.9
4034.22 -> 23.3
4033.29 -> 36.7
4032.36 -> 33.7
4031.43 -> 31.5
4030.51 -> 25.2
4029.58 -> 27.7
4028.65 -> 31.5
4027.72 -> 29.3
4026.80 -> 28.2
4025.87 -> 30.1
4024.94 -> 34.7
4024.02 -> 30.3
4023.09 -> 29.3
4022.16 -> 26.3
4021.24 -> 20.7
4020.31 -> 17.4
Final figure 5.0 AA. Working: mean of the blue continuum 29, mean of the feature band 25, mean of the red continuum 28.5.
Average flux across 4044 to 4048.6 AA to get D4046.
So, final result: 29.2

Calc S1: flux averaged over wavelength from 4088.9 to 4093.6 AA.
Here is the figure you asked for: 26.2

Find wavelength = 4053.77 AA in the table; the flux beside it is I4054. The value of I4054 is 26.7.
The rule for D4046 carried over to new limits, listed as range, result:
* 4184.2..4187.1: 32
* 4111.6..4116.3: 24.3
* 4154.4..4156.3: 26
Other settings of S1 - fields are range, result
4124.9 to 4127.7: 25.4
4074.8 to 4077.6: 26.3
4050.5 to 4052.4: 31.3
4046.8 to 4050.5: 28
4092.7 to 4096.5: 21.8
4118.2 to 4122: 23.8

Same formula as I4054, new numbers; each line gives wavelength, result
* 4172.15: 26.1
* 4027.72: 29.3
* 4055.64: 27.8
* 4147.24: 21.5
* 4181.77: 23.8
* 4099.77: 21.6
